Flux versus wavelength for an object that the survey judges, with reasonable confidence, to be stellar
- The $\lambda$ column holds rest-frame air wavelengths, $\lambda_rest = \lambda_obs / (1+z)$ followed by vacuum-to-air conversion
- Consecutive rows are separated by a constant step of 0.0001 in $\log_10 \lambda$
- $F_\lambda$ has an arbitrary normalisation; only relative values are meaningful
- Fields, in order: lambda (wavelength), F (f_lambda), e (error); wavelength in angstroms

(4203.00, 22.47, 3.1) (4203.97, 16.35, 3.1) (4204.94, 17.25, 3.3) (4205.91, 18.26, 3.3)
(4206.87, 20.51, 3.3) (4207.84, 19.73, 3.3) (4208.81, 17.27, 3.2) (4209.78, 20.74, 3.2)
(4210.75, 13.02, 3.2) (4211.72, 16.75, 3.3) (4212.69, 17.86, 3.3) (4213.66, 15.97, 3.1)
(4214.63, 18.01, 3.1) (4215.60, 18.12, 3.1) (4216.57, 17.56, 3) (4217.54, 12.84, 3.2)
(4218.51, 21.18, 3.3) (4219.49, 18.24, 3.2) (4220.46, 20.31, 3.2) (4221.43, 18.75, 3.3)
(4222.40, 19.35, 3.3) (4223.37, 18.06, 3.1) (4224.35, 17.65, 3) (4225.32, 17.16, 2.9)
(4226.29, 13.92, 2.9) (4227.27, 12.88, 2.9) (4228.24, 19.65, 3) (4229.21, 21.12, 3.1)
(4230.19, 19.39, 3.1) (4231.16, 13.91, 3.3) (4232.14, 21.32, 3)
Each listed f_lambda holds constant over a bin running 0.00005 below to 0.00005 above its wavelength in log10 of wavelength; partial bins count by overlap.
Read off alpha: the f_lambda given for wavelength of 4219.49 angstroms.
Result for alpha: 18.24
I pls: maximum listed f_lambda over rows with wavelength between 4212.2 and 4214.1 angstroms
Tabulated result 17.86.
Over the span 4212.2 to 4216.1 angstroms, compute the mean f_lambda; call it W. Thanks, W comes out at 17.5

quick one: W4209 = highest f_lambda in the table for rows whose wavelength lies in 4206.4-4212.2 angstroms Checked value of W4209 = 20.74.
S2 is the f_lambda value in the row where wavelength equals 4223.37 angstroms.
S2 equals 18.06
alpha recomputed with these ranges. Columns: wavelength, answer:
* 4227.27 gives 12.88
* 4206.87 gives 20.51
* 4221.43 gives 18.75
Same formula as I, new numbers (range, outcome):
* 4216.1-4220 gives 21.18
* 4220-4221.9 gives 20.31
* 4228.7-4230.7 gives 21.12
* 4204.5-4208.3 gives 20.51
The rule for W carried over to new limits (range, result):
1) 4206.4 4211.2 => 18.3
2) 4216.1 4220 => 17.5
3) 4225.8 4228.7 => 15.4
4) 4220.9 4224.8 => 18.5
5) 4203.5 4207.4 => 18.1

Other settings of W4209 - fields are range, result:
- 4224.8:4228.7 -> 19.65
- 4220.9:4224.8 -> 19.35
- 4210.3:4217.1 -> 18.12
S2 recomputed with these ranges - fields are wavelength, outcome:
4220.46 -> 20.31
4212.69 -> 17.86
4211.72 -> 16.75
